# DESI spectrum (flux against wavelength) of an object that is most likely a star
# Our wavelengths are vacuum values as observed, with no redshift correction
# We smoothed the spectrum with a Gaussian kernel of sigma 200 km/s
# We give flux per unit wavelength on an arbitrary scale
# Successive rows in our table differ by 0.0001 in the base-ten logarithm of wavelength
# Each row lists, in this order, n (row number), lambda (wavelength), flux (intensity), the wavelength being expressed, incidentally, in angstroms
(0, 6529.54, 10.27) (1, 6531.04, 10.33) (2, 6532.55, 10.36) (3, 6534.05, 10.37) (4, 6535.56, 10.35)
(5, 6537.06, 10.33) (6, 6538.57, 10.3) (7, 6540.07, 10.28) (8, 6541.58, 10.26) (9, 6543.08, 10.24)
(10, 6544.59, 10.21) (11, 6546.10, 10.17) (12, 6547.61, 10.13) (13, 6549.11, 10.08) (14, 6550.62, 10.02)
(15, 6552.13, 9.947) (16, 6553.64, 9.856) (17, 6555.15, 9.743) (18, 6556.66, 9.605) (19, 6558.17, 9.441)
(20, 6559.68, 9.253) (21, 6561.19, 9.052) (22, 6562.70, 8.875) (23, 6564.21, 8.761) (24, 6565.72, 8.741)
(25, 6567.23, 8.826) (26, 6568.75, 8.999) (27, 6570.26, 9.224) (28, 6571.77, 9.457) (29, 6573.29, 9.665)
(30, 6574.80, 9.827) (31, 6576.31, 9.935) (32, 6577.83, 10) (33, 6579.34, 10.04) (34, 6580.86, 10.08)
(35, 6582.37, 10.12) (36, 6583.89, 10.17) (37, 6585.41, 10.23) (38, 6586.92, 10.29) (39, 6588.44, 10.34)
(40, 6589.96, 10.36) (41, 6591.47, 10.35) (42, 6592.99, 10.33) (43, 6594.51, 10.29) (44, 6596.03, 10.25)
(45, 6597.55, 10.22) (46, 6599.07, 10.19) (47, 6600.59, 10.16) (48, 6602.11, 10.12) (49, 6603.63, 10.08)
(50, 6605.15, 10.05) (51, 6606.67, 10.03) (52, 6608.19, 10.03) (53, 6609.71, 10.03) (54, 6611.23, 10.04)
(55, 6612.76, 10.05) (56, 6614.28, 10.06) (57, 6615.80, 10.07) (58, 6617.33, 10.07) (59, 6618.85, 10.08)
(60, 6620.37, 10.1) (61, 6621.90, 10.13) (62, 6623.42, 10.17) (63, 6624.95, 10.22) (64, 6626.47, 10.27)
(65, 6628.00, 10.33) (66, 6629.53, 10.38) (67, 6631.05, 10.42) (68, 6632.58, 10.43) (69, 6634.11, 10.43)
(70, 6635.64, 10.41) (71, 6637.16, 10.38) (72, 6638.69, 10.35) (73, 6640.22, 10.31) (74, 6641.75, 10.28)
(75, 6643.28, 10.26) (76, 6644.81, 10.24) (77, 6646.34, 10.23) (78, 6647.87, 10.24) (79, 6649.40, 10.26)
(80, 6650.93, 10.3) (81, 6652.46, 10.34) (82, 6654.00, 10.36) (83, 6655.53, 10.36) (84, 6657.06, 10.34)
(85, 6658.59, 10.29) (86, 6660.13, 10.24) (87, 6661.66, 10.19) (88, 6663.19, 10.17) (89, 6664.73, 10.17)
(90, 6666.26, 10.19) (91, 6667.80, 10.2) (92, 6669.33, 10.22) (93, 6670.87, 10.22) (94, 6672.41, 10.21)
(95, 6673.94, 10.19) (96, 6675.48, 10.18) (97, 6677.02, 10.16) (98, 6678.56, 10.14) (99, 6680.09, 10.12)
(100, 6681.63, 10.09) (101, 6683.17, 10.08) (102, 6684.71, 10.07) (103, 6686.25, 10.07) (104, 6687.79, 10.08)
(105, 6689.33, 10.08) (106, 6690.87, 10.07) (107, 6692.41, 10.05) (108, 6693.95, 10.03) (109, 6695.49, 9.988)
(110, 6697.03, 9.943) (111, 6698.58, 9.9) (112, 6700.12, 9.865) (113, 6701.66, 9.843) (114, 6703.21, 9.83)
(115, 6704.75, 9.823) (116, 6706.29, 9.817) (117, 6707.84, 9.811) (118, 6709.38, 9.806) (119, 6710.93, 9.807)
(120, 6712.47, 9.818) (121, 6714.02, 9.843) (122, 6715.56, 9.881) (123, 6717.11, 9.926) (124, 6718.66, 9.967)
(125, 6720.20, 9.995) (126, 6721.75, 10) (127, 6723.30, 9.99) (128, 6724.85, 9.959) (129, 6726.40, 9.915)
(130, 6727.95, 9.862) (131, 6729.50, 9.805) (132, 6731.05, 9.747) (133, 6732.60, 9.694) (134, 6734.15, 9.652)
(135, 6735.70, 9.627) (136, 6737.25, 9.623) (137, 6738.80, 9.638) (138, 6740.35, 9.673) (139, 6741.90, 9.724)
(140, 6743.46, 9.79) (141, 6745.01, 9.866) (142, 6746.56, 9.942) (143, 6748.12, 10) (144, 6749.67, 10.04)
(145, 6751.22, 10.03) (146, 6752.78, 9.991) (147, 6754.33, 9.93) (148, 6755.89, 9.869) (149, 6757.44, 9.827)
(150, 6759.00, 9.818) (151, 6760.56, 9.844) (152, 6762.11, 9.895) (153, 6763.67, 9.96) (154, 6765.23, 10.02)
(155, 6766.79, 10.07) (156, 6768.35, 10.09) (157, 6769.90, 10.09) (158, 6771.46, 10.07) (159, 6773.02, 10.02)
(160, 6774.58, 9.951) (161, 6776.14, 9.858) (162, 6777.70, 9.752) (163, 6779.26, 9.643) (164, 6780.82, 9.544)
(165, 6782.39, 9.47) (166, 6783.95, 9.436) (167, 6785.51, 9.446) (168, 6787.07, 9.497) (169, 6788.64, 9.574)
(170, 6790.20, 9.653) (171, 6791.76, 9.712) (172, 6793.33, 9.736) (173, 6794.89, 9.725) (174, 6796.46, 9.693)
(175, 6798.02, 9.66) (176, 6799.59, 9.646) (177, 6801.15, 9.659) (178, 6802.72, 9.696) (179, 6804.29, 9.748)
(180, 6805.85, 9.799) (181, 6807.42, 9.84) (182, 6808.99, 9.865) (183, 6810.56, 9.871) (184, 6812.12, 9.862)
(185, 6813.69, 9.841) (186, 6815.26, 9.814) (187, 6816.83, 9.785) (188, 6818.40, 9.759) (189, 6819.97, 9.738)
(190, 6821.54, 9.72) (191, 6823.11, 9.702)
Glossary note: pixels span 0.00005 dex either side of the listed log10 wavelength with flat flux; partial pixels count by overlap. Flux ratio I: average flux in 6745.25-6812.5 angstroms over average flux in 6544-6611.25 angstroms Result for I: 1.00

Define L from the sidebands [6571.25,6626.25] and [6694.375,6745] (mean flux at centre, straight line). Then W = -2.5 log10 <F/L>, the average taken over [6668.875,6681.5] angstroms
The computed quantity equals -0.03 mag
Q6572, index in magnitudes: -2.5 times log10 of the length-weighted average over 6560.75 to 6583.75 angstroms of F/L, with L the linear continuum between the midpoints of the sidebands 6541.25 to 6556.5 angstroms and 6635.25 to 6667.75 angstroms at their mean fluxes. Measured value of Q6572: 0.07 mag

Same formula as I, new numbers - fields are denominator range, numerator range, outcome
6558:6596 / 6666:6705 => 1.04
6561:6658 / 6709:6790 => 0.98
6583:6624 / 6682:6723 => 0.98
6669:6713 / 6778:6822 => 0.97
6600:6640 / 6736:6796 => 0.96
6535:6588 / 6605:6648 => 1.04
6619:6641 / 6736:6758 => 0.96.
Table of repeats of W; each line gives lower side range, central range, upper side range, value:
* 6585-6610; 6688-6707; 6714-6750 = -0.001 mag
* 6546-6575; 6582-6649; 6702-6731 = -0.067 mag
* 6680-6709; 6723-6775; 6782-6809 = -0.009 mag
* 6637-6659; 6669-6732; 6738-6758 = 0.011 mag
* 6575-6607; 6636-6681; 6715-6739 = -0.026 mag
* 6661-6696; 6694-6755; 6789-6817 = 0.015 mag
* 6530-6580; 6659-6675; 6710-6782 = -0.040 mag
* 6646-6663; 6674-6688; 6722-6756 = 0.004 mag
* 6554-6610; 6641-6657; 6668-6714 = -0.038 mag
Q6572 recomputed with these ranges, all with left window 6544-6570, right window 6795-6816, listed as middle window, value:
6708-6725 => -0.03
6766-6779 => -0.03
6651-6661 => -0.08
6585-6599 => -0.08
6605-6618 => -0.05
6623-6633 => -0.08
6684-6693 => -0.05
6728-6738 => 0.00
